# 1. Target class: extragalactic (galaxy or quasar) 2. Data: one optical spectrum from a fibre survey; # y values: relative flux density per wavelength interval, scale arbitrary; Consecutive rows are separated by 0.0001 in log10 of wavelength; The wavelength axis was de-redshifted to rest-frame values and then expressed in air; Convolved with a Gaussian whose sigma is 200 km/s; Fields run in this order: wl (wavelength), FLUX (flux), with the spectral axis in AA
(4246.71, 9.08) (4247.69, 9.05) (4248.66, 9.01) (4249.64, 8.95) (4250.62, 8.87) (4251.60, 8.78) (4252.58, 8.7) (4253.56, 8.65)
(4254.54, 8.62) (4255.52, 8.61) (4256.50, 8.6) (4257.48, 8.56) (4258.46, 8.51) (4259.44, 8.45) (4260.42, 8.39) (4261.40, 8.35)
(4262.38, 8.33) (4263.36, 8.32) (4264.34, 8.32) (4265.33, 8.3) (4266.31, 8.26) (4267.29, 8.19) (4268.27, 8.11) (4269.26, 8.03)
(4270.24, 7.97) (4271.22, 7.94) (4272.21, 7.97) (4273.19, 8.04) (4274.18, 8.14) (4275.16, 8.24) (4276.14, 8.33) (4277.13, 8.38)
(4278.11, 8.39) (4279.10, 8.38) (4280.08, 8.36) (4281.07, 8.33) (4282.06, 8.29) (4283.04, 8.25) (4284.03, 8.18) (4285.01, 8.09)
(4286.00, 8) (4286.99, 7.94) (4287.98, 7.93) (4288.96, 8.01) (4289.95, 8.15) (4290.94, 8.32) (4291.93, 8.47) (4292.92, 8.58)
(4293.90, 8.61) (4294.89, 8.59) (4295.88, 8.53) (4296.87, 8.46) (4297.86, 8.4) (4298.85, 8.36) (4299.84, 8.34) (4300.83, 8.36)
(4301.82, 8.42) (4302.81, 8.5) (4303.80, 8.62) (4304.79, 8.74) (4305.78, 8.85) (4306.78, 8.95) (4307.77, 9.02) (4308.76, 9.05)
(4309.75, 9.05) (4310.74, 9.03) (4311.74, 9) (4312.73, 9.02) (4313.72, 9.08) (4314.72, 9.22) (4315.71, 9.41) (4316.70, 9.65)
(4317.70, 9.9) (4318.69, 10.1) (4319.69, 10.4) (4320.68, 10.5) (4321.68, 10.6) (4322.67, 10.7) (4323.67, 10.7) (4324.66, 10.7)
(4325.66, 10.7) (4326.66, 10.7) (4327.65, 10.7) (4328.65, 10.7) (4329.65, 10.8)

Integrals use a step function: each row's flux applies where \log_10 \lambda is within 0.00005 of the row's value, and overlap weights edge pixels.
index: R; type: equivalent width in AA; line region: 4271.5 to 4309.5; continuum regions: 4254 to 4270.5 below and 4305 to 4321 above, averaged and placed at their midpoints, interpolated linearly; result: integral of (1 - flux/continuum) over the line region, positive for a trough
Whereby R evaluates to 2.3 AA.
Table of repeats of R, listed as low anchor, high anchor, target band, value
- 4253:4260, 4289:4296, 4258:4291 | 1.1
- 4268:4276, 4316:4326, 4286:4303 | 1.5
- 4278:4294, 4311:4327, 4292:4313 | 1.0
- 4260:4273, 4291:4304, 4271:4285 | 0.1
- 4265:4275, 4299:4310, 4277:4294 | 0.2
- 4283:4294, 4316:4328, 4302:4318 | 1.0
